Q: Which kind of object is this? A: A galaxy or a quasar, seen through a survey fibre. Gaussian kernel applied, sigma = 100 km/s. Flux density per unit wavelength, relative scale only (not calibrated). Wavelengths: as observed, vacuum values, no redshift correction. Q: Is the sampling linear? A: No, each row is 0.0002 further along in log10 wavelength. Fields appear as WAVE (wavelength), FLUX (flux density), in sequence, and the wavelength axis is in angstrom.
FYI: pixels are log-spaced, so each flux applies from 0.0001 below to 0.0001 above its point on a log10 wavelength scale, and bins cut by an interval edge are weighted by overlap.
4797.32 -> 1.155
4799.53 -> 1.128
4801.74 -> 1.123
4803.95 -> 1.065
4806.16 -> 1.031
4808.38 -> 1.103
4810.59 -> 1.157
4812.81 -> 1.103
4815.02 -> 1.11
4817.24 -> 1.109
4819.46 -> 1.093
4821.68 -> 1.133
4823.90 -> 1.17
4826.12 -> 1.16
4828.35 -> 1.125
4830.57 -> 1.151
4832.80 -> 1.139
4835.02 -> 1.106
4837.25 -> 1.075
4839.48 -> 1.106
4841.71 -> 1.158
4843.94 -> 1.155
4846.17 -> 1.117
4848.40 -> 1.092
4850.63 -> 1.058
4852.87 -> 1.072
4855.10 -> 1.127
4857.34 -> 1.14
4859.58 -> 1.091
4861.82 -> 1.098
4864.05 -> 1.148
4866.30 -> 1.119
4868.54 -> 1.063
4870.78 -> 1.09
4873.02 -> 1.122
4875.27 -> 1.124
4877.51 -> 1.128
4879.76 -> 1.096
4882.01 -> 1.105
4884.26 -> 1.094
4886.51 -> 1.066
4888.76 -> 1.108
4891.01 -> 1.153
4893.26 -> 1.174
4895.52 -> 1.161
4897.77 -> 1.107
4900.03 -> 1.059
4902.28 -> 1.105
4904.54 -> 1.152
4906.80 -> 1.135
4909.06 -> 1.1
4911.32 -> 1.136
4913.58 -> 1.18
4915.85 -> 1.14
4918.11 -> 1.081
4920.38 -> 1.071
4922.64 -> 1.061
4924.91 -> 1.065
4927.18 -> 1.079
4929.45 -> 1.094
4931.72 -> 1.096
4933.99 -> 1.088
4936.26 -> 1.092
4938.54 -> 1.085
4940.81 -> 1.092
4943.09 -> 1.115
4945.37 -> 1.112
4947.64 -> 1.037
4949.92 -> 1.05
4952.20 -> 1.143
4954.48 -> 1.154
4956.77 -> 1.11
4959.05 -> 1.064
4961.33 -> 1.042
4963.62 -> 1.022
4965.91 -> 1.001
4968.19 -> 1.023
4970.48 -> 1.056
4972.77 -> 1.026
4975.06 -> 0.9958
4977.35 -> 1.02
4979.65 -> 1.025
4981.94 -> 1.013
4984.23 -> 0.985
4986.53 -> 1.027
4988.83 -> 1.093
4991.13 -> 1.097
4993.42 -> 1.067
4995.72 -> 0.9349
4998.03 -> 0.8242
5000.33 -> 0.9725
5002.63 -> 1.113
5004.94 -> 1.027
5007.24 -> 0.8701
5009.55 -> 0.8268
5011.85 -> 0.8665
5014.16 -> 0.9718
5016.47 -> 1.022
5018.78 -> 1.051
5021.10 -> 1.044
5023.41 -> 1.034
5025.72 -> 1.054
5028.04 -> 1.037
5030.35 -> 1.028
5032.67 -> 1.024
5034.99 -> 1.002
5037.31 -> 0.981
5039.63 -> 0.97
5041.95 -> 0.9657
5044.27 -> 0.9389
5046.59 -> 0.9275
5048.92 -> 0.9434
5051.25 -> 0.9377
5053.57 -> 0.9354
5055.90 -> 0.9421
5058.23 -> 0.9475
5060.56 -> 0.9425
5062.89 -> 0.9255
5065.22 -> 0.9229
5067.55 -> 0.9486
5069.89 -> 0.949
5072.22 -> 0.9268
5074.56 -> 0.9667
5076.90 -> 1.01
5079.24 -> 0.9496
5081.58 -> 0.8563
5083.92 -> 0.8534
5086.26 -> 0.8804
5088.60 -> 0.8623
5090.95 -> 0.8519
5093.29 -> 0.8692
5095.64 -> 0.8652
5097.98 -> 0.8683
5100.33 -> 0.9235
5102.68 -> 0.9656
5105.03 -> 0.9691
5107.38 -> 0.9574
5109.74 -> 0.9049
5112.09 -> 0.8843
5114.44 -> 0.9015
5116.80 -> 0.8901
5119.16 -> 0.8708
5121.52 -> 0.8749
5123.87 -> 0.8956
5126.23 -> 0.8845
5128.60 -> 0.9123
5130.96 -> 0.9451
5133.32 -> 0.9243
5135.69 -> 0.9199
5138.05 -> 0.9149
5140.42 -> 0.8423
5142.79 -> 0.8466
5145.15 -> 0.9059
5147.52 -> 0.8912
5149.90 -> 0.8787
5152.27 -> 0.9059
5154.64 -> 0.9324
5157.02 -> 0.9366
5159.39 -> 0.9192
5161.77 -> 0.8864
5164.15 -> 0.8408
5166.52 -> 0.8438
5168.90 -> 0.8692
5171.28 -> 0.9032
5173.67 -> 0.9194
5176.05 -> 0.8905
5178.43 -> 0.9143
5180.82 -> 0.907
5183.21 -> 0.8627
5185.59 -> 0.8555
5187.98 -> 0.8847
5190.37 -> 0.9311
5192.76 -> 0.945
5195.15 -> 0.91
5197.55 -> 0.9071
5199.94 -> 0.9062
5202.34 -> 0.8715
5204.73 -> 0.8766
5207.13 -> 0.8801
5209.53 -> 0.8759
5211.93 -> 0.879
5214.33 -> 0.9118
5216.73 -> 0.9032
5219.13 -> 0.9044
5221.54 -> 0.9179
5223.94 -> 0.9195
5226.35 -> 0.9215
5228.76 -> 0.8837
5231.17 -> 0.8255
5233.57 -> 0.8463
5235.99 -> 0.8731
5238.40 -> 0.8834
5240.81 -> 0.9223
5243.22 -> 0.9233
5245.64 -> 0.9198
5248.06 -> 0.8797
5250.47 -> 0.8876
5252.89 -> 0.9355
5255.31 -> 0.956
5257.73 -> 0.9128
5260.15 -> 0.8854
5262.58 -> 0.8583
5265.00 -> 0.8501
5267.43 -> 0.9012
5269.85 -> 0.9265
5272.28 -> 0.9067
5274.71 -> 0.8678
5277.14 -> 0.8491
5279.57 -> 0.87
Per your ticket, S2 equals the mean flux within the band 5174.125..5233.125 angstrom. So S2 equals 0.895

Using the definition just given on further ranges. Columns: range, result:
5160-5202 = 0.893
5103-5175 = 0.9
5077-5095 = 0.882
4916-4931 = 1.08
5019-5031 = 1.04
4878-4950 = 1.1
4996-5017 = 0.941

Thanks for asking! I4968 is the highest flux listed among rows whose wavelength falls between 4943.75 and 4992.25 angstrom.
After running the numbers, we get 1.154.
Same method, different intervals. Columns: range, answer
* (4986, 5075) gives 1.113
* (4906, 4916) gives 1.18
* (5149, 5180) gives 0.9366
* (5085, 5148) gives 0.9691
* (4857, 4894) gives 1.174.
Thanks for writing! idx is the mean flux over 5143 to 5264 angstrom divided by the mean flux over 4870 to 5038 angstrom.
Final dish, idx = 0.85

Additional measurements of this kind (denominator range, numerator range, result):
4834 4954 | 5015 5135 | 0.85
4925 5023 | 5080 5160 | 0.87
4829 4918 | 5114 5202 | 0.80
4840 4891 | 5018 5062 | 0.89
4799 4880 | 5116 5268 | 0.80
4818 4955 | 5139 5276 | 0.80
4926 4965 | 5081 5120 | 0.82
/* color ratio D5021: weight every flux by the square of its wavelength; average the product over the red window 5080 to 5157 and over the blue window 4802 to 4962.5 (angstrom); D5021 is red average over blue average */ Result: 0.89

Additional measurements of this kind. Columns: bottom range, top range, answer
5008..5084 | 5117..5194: 0.97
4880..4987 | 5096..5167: 0.90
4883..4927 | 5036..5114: 0.89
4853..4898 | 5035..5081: 0.92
